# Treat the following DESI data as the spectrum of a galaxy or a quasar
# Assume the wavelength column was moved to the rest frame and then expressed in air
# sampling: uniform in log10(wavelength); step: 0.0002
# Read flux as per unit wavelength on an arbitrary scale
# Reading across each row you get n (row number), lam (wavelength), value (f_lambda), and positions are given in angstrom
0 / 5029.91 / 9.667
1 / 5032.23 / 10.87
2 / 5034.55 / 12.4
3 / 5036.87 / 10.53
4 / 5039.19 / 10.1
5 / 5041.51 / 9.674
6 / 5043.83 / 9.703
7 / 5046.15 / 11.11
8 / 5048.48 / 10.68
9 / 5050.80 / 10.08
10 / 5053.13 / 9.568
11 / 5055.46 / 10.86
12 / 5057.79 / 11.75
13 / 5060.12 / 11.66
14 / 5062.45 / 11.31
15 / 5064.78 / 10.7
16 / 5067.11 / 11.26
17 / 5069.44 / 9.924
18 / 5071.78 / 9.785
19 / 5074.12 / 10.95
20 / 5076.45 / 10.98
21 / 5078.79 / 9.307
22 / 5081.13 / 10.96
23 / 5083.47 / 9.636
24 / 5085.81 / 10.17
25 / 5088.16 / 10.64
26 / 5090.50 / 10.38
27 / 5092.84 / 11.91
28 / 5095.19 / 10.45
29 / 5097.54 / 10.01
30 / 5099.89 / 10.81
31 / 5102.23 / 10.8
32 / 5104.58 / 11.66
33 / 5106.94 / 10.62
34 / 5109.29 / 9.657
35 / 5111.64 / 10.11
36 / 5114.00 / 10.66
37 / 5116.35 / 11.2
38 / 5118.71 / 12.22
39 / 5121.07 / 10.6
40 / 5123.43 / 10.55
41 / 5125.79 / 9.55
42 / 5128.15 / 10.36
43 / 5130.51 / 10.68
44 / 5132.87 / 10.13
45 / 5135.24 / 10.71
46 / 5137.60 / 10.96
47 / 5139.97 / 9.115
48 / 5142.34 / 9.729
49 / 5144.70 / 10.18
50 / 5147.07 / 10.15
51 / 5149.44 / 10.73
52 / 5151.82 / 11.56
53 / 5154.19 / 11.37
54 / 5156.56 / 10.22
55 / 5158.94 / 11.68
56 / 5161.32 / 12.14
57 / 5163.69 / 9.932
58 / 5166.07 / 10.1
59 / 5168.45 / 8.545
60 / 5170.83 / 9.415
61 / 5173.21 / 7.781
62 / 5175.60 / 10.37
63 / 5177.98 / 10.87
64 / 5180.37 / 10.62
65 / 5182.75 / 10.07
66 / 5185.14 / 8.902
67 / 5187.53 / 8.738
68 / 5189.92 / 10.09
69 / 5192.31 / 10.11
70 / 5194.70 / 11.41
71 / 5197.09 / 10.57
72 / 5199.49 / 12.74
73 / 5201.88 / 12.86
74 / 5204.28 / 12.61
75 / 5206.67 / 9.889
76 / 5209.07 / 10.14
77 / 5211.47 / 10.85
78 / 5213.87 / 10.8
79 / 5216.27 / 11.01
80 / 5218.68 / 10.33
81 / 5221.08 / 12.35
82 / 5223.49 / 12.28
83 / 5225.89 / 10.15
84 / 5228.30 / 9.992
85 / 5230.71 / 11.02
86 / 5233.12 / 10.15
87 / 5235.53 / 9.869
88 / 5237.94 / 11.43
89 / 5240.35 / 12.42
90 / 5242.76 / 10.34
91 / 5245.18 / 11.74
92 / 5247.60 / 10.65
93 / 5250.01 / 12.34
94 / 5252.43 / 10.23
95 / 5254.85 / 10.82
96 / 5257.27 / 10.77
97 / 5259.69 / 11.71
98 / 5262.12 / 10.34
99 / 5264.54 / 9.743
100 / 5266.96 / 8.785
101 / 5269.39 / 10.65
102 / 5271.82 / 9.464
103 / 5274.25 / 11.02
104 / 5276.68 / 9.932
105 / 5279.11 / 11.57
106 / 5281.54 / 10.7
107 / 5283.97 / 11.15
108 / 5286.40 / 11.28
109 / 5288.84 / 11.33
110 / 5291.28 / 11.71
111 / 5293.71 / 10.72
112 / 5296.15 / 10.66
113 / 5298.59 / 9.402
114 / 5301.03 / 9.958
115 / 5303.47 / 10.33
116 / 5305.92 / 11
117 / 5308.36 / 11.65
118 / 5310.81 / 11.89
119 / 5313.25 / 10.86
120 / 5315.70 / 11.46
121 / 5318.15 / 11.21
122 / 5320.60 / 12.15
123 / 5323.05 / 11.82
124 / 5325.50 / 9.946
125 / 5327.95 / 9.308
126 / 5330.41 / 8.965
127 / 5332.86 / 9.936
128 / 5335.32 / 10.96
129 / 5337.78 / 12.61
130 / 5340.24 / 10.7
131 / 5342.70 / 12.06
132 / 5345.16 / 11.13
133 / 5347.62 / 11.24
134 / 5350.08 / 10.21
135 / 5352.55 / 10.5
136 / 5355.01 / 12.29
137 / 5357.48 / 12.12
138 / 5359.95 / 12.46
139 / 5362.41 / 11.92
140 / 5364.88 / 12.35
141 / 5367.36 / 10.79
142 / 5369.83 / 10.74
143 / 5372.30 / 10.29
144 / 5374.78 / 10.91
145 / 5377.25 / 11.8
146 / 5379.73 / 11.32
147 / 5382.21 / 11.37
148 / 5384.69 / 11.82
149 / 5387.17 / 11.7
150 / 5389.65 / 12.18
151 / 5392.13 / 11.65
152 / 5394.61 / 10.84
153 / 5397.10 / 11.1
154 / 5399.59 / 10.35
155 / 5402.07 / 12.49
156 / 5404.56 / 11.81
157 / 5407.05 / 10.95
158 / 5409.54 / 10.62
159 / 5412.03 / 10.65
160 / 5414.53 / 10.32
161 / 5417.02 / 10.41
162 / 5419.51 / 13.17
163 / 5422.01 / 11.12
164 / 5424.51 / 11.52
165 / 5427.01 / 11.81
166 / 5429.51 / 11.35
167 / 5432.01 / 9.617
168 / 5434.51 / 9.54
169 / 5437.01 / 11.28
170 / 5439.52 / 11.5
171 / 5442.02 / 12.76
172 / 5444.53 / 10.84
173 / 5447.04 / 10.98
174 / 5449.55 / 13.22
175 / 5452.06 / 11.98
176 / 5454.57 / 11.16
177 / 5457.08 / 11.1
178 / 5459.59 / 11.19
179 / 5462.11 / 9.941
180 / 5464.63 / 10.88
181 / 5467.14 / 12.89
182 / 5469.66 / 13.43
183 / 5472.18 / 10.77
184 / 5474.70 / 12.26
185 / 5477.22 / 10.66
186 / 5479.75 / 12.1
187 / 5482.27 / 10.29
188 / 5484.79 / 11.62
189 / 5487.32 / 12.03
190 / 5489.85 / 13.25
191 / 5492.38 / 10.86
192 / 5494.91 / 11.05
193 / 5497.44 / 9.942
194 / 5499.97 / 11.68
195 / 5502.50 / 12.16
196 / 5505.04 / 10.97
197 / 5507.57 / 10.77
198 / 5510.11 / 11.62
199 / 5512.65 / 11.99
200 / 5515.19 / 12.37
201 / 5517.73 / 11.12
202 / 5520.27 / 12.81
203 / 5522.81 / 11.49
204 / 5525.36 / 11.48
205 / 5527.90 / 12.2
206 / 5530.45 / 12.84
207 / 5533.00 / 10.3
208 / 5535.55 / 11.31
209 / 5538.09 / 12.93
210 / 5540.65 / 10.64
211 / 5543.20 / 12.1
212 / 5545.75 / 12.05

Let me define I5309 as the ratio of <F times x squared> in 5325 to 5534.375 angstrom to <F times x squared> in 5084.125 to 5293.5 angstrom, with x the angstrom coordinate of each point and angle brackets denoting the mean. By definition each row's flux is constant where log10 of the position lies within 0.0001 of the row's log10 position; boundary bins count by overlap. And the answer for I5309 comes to 1.17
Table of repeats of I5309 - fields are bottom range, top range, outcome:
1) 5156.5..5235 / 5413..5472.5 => 1.18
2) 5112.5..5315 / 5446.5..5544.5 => 1.21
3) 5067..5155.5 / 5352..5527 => 1.23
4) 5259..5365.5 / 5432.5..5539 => 1.13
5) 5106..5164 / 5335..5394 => 1.18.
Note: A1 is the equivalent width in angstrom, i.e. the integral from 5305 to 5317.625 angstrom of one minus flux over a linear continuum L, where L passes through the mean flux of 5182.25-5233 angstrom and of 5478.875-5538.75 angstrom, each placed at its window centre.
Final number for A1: -0.3 angstrom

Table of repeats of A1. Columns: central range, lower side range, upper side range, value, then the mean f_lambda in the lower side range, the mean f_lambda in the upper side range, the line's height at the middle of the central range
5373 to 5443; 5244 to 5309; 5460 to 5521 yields -0.28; 10.7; 11.5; 11.2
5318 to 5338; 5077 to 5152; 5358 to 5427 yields 0.93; 10.5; 11.4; 11.2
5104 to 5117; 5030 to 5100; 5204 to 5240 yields 0.10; 10.6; 10.9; 10.7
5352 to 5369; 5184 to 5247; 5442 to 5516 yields -0.85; 10.9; 11.5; 11.2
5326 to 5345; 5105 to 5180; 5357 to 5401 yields 0.99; 10.4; 11.4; 11.2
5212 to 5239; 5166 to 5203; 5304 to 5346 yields -1.06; 10.2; 11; 10.4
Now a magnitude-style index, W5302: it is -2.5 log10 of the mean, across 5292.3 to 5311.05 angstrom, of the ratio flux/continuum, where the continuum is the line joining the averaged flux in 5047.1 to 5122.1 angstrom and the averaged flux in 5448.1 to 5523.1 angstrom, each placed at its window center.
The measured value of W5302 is 0.05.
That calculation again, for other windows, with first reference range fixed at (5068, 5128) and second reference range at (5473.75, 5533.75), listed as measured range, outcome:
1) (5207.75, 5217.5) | 0.02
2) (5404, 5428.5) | 0.01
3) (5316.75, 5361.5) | 0.01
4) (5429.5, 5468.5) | 0.02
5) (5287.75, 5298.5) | 0.01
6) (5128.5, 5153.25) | 0.03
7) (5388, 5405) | -0.02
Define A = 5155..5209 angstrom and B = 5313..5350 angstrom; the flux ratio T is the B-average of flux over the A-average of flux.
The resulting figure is 1.05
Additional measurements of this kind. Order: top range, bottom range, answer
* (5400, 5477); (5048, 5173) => 1.08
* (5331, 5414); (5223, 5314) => 1.05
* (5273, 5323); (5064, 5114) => 1.05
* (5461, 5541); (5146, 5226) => 1.09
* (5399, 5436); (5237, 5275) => 1.03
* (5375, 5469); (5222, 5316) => 1.05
